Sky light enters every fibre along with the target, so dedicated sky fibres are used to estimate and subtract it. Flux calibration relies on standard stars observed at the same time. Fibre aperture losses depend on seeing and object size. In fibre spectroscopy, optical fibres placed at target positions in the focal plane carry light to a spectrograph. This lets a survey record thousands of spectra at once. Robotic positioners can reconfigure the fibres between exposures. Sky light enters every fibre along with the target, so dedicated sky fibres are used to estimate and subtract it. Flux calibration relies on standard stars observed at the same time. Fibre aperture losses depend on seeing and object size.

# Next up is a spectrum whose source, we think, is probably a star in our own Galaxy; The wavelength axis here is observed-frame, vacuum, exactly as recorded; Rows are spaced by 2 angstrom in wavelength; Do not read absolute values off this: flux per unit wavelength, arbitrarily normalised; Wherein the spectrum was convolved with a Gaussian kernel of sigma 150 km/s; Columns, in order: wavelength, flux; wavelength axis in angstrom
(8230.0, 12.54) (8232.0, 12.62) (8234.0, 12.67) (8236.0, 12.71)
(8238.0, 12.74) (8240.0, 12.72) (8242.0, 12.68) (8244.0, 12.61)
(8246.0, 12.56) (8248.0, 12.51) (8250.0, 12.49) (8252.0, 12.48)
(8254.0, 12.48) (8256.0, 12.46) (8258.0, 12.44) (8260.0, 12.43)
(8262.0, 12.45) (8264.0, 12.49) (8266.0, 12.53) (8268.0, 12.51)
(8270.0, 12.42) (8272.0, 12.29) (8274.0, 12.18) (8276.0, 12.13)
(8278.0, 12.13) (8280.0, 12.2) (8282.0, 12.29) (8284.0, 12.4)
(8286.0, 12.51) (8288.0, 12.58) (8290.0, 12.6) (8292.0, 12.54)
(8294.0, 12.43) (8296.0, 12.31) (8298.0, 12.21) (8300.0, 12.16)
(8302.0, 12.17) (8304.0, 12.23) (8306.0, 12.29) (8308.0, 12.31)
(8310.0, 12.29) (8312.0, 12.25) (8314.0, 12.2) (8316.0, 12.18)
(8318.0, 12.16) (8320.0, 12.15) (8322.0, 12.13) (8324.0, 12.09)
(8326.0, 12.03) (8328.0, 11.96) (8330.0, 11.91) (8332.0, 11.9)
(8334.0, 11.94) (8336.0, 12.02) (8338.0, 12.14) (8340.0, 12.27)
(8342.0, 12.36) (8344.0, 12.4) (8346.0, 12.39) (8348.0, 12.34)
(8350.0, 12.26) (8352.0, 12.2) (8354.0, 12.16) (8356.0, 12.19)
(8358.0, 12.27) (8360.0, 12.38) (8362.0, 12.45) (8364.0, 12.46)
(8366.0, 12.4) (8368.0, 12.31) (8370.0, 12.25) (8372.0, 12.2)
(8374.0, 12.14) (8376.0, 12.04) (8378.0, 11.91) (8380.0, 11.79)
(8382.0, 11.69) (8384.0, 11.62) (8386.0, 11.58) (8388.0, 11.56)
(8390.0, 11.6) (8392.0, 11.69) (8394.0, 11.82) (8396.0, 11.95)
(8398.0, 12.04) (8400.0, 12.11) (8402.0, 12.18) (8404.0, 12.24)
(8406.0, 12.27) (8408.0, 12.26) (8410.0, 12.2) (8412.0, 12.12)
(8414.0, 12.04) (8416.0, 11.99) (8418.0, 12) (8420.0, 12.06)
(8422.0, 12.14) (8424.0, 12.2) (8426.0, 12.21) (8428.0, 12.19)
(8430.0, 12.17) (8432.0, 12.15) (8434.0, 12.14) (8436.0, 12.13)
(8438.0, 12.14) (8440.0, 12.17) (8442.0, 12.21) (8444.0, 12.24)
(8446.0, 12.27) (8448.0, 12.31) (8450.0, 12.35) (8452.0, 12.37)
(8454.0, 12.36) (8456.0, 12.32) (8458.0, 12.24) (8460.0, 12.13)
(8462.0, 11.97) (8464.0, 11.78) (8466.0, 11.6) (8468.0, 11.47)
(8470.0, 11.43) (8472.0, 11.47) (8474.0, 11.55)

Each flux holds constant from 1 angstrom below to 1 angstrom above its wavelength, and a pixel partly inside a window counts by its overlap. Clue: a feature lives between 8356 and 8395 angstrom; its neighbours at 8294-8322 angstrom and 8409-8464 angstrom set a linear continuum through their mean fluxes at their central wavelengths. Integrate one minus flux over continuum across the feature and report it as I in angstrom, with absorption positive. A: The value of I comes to 0.6 angstrom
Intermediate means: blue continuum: 12.2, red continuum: 12.2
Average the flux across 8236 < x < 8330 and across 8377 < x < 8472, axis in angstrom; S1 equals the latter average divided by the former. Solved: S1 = 0.97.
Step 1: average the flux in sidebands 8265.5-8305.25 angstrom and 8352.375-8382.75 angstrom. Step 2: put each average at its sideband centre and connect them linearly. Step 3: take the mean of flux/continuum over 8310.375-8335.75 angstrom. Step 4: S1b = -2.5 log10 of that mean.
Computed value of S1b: 0.017 mag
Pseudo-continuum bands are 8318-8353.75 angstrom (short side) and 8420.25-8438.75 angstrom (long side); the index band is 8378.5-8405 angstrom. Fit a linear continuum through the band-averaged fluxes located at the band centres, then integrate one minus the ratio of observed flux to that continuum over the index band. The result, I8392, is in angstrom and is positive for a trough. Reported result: 0.7 angstrom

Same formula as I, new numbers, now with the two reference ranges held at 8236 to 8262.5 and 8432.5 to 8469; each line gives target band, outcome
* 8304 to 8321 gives 0.3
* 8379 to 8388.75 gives 0.5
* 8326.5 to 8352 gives 0.4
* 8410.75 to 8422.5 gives 0.1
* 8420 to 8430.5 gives 0.0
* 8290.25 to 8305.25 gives 0.2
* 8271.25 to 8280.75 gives 0.2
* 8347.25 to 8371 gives 0.0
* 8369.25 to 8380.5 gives 0.2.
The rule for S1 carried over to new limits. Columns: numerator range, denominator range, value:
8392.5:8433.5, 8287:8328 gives 0.99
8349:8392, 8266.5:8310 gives 0.98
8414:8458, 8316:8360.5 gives 1.00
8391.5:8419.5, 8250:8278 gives 0.97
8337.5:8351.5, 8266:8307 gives 1.00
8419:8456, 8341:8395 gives 1.01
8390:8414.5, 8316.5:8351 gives 0.99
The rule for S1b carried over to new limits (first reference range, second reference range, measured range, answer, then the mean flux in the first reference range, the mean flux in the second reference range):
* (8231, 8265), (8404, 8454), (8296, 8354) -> 0.02 mag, 12.6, 12.2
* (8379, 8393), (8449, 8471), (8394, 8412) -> -0.04 mag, 11.6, 12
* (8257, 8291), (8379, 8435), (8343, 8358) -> -0.01 mag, 12.4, 12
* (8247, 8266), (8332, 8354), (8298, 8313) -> 0.01 mag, 12.5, 12.2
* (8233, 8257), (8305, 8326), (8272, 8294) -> 0.00 mag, 12.6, 12.2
